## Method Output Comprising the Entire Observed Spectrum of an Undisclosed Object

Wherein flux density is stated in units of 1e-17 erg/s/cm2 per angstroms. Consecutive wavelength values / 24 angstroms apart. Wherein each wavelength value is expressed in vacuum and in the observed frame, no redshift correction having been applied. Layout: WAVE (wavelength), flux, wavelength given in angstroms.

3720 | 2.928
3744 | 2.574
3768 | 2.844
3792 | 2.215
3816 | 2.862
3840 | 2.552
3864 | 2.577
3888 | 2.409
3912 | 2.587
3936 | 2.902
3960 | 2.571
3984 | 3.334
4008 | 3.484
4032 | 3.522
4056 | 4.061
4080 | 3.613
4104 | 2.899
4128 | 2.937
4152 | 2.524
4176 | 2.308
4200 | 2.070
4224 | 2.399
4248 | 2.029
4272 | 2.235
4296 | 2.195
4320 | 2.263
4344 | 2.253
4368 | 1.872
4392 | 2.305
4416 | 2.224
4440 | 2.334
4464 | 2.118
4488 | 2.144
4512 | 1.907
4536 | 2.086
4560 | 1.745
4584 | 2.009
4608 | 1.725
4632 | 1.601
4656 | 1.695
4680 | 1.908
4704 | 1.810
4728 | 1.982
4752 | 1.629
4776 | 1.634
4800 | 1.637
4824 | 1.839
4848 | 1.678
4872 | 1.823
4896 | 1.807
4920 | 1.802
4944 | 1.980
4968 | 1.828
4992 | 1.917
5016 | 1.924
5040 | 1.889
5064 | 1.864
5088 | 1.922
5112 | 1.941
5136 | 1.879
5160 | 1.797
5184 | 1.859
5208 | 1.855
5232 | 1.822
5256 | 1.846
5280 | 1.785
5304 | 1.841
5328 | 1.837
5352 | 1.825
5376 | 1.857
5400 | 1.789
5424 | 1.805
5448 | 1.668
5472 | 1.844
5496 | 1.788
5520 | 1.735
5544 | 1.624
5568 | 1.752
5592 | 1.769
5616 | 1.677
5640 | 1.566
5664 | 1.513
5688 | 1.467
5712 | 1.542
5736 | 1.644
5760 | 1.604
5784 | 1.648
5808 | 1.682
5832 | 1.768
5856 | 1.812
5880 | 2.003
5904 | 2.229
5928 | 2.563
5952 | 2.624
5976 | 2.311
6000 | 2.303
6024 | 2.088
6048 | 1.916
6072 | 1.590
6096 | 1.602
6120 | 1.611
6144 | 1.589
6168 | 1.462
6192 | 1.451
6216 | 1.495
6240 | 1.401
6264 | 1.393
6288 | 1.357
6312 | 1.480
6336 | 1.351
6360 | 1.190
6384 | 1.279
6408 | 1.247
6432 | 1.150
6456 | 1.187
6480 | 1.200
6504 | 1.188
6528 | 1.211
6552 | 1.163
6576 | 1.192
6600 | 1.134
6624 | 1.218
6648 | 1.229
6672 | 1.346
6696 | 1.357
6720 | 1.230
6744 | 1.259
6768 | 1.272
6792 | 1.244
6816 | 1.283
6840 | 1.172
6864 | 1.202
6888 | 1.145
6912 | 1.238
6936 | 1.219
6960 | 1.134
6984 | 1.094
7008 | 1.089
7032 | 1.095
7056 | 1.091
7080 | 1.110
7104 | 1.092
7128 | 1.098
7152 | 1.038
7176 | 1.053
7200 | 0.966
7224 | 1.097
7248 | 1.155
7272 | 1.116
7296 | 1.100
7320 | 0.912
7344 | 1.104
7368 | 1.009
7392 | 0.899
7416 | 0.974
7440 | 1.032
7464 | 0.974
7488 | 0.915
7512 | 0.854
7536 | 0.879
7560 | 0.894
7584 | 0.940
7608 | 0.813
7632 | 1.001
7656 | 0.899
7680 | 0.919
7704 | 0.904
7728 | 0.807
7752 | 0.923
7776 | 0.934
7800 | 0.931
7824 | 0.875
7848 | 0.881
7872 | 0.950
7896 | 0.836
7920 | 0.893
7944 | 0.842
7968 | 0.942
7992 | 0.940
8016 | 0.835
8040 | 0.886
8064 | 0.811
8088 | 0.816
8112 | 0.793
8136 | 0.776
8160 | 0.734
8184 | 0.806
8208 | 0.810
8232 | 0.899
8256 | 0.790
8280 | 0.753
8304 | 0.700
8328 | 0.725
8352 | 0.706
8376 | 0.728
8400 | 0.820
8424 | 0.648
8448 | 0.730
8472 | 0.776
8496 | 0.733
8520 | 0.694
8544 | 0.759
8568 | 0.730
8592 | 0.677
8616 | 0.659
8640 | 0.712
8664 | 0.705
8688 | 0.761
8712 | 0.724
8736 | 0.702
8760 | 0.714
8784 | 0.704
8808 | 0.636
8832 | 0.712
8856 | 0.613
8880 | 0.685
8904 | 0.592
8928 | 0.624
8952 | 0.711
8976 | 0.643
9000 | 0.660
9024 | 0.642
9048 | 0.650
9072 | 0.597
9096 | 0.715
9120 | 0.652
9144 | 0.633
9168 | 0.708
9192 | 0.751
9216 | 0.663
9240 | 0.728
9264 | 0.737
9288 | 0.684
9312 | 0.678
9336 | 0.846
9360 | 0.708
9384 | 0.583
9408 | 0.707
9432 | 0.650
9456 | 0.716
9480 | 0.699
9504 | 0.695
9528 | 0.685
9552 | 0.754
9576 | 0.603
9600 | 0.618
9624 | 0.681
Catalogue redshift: 1.128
